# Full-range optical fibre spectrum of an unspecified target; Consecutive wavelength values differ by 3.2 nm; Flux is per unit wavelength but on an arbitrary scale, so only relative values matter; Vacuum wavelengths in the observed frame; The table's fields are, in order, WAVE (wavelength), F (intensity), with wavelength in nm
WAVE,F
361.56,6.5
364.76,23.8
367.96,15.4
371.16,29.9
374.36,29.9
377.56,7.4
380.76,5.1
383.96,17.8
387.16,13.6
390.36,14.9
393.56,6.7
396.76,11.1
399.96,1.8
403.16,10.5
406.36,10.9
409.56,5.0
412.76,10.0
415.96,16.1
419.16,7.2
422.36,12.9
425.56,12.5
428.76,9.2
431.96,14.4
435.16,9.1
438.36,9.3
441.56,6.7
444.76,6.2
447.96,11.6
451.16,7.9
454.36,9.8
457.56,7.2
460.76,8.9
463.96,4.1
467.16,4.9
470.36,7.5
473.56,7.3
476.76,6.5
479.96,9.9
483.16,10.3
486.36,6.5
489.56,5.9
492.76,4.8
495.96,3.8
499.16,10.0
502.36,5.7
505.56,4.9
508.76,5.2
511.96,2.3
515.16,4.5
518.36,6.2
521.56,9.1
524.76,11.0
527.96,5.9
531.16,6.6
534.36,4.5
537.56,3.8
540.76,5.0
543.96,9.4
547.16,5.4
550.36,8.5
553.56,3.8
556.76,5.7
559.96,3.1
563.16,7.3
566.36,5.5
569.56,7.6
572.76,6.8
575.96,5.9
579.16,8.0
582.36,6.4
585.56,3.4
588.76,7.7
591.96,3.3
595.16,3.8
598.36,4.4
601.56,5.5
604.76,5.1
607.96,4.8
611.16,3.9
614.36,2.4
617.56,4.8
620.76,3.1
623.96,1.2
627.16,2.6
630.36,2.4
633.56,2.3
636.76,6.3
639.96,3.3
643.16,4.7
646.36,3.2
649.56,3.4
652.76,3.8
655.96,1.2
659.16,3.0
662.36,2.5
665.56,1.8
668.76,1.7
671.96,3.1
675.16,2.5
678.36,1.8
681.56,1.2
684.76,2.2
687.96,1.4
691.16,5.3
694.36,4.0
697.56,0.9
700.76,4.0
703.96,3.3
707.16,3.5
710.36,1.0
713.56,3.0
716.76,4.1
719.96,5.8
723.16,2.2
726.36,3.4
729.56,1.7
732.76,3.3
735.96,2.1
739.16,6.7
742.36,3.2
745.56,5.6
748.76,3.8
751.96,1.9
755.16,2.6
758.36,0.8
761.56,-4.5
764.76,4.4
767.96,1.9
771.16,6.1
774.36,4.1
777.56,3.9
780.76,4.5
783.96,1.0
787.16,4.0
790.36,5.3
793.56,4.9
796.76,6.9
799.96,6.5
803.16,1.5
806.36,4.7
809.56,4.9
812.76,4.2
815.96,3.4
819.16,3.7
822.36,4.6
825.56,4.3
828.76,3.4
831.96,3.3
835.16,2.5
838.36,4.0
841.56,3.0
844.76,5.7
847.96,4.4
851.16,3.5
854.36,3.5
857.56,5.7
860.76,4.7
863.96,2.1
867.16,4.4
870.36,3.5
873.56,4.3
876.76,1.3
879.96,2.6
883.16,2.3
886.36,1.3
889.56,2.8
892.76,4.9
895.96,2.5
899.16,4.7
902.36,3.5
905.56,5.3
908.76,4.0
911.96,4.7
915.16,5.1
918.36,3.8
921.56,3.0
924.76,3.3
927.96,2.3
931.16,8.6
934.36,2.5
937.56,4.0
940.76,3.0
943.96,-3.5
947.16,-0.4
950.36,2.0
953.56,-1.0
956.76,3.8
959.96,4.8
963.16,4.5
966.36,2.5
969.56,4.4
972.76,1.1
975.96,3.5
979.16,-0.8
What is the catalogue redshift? 0.982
